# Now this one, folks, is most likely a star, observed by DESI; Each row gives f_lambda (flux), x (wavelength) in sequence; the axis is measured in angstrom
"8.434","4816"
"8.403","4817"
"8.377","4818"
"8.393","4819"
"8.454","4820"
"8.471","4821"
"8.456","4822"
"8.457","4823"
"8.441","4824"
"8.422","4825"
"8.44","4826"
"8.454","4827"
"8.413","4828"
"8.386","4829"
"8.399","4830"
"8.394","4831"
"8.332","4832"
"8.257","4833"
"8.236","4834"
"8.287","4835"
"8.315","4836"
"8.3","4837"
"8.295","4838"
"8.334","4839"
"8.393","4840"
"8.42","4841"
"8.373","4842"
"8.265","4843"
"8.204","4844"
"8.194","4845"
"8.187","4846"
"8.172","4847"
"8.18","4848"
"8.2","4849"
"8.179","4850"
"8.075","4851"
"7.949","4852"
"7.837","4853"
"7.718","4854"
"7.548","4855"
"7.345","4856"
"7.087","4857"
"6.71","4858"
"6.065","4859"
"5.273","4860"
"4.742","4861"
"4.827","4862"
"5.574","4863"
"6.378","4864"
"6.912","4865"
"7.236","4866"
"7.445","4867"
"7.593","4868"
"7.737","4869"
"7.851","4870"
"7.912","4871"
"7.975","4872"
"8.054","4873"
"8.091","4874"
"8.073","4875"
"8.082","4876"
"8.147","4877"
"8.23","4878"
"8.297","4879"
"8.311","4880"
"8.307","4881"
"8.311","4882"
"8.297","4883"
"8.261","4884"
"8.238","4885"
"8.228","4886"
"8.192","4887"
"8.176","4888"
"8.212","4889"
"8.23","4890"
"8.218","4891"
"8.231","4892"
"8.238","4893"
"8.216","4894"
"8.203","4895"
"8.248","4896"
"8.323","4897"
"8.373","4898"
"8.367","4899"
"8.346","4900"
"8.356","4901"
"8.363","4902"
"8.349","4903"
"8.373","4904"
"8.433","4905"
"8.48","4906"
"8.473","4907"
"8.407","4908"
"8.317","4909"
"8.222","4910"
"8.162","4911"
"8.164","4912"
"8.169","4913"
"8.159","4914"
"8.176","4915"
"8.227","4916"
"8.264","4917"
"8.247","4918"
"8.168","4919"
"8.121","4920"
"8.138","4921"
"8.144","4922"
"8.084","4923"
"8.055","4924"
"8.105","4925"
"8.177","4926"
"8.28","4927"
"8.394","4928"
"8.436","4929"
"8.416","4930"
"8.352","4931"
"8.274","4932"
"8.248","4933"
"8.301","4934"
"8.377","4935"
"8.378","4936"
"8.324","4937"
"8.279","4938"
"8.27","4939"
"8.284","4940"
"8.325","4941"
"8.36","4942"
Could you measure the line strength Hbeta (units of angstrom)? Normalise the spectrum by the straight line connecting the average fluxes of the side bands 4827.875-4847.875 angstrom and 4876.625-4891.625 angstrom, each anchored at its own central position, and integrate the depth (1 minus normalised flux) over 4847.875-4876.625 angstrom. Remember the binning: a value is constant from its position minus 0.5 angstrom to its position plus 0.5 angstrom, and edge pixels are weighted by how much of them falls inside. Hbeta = 3.5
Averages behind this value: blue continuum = 8.3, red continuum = 8.24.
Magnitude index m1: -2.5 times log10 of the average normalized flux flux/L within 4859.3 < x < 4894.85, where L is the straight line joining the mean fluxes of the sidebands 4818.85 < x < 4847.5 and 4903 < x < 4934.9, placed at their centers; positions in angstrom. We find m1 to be 0.09 mag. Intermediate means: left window 8.35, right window 8.26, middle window 7.66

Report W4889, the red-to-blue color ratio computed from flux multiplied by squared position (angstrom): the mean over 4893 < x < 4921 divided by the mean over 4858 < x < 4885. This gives 1.14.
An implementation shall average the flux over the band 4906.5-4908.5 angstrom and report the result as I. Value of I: 8.44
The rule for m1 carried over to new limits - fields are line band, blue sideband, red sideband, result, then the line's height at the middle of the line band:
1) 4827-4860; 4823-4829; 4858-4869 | -0.08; 7.44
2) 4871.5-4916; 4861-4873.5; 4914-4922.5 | -0.09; 7.63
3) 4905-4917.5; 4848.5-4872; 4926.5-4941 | -0.04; 7.94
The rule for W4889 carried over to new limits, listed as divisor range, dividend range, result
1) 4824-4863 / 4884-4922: 1.09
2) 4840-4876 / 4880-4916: 1.13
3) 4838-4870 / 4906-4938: 1.15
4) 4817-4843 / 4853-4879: 0.87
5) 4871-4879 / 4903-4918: 1.04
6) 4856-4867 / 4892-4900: 1.35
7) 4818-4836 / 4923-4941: 1.03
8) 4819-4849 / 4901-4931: 1.02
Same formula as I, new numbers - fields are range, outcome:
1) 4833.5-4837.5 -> 8.28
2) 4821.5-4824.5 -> 8.45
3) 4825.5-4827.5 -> 8.45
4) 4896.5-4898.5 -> 8.35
